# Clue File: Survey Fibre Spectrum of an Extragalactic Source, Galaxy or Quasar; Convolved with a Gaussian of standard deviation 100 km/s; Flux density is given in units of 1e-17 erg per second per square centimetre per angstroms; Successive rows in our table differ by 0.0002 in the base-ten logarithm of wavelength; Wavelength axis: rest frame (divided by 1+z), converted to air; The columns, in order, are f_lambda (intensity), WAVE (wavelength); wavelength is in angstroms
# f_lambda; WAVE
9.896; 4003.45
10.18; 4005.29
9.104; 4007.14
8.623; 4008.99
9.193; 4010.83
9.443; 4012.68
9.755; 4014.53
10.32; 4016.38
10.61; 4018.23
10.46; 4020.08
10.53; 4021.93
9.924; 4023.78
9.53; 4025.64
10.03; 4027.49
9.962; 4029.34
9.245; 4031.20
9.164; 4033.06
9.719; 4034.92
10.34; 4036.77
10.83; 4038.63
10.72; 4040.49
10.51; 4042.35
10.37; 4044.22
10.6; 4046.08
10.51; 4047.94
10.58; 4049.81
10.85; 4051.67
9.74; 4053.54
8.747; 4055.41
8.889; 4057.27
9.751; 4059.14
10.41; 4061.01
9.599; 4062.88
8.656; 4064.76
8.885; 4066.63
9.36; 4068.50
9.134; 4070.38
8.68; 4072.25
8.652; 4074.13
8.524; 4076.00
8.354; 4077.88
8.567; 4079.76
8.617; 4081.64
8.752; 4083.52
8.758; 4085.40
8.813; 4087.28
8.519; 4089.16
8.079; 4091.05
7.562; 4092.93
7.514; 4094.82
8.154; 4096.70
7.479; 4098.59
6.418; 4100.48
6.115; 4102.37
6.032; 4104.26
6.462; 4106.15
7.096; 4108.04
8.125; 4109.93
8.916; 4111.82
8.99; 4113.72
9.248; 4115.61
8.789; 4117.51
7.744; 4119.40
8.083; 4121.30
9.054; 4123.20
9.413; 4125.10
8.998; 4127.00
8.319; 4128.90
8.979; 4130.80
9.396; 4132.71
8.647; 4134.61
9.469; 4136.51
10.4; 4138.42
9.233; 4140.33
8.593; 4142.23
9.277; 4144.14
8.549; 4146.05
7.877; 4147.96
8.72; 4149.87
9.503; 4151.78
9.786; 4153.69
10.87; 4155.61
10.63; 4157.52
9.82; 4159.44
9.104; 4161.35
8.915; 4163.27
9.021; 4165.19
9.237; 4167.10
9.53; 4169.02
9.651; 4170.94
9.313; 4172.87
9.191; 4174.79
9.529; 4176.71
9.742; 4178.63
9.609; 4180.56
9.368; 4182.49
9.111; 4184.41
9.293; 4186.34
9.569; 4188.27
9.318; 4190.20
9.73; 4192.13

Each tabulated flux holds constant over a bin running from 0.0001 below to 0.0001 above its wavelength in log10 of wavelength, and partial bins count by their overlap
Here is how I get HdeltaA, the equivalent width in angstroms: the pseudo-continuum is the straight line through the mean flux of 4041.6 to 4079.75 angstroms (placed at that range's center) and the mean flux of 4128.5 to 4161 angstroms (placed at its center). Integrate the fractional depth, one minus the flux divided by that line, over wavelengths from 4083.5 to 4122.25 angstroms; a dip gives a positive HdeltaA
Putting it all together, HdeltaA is 6.4 angstroms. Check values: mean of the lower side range 9.51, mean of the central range 7.87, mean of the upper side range 9.31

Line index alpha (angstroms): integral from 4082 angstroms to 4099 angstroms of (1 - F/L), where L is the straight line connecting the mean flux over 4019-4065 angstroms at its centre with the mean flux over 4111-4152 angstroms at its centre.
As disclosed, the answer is 2.2 angstroms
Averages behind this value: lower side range 10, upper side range 8.91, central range 8.22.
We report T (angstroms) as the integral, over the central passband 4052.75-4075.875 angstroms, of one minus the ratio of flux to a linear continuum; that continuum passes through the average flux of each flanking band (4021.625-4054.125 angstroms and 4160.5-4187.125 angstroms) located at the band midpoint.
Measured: 1.9 angstroms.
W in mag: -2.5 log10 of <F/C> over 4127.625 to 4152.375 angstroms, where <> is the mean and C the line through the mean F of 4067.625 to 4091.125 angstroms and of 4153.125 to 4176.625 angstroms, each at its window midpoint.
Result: 0.04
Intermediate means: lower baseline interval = 8.7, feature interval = 8.99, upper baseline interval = 9.58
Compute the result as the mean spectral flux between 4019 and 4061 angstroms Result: 10.1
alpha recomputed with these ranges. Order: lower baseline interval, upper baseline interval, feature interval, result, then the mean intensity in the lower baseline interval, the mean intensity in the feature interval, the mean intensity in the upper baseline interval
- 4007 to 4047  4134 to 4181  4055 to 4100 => 5.0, 9.97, 8.66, 9.37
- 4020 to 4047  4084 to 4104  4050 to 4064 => -0.9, 10.1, 9.74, 7.7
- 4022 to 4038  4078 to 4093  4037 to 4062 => -2.3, 9.8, 10.2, 8.51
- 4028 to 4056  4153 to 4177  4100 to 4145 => 6.2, 10.1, 8.43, 9.58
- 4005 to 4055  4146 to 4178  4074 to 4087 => 1.6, 10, 8.61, 9.4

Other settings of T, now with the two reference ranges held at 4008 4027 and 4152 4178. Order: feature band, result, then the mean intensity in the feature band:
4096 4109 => 3.88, 6.8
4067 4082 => 1.53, 8.75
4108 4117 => 0.97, 8.63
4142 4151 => 0.93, 8.62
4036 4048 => -0.93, 10.6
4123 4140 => 0.79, 9.19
